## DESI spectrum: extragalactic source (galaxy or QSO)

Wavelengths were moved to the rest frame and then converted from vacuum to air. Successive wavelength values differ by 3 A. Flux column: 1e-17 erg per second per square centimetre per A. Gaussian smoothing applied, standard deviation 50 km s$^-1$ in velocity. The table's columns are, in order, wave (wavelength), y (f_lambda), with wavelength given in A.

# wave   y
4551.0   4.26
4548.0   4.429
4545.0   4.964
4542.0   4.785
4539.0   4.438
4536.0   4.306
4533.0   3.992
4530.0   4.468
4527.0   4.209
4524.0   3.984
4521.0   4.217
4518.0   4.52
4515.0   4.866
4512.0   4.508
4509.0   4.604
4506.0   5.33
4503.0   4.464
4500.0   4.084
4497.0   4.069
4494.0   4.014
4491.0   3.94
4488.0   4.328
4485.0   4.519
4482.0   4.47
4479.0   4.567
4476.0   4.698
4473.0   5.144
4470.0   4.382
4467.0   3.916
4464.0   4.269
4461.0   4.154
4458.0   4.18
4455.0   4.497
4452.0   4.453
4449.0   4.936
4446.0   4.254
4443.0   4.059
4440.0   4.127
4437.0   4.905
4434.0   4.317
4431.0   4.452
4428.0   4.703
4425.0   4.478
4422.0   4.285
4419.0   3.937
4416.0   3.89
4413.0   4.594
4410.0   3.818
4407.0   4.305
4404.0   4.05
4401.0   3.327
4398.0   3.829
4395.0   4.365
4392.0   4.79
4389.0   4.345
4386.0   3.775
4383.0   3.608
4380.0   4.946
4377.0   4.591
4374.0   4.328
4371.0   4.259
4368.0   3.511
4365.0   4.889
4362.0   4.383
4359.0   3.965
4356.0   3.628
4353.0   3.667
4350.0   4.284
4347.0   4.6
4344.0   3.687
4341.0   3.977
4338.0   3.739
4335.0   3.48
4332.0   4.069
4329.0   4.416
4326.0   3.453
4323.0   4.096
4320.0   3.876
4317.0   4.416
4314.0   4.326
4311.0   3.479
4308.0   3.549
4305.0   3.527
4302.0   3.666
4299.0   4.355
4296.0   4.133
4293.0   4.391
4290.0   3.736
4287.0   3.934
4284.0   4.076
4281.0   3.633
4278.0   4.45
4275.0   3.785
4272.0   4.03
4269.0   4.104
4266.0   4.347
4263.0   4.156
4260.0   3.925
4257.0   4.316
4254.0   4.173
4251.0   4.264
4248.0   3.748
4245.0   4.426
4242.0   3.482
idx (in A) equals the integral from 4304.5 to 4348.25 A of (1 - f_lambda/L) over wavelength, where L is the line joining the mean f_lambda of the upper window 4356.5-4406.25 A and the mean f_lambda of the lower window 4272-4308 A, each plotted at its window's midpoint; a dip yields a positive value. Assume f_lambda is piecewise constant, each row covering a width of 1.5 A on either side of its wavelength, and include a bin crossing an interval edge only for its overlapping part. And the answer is 1.4 A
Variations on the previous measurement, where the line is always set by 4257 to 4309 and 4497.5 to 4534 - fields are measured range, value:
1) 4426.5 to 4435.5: -0.5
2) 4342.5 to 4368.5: 0.3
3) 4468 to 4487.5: -1.0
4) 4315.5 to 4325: -0.1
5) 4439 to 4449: 0.1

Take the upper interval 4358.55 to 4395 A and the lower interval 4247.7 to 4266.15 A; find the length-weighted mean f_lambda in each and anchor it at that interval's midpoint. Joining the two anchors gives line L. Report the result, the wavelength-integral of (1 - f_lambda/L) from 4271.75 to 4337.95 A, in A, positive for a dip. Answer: 4.1 A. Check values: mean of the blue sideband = 4.14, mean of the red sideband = 4.3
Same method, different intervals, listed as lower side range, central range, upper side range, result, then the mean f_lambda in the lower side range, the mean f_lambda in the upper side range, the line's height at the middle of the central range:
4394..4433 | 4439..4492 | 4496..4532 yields -1.1 A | 4.16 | 4.44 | 4.3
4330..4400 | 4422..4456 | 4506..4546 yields -1.4 A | 4.11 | 4.48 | 4.28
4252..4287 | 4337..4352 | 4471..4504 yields 0.5 A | 4.09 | 4.39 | 4.19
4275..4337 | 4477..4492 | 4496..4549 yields -0.1 A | 3.95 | 4.46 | 4.37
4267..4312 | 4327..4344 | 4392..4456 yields 0.6 A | 3.93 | 4.28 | 4.05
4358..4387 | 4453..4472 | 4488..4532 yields 0.3 A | 4.24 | 4.37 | 4.32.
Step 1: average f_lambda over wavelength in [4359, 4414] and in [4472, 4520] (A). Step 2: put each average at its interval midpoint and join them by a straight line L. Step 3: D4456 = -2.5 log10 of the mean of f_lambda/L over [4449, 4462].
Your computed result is 0.00 mag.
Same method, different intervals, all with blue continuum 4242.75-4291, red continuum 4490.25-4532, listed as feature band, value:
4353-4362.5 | 0.08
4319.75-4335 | 0.05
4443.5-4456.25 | -0.05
